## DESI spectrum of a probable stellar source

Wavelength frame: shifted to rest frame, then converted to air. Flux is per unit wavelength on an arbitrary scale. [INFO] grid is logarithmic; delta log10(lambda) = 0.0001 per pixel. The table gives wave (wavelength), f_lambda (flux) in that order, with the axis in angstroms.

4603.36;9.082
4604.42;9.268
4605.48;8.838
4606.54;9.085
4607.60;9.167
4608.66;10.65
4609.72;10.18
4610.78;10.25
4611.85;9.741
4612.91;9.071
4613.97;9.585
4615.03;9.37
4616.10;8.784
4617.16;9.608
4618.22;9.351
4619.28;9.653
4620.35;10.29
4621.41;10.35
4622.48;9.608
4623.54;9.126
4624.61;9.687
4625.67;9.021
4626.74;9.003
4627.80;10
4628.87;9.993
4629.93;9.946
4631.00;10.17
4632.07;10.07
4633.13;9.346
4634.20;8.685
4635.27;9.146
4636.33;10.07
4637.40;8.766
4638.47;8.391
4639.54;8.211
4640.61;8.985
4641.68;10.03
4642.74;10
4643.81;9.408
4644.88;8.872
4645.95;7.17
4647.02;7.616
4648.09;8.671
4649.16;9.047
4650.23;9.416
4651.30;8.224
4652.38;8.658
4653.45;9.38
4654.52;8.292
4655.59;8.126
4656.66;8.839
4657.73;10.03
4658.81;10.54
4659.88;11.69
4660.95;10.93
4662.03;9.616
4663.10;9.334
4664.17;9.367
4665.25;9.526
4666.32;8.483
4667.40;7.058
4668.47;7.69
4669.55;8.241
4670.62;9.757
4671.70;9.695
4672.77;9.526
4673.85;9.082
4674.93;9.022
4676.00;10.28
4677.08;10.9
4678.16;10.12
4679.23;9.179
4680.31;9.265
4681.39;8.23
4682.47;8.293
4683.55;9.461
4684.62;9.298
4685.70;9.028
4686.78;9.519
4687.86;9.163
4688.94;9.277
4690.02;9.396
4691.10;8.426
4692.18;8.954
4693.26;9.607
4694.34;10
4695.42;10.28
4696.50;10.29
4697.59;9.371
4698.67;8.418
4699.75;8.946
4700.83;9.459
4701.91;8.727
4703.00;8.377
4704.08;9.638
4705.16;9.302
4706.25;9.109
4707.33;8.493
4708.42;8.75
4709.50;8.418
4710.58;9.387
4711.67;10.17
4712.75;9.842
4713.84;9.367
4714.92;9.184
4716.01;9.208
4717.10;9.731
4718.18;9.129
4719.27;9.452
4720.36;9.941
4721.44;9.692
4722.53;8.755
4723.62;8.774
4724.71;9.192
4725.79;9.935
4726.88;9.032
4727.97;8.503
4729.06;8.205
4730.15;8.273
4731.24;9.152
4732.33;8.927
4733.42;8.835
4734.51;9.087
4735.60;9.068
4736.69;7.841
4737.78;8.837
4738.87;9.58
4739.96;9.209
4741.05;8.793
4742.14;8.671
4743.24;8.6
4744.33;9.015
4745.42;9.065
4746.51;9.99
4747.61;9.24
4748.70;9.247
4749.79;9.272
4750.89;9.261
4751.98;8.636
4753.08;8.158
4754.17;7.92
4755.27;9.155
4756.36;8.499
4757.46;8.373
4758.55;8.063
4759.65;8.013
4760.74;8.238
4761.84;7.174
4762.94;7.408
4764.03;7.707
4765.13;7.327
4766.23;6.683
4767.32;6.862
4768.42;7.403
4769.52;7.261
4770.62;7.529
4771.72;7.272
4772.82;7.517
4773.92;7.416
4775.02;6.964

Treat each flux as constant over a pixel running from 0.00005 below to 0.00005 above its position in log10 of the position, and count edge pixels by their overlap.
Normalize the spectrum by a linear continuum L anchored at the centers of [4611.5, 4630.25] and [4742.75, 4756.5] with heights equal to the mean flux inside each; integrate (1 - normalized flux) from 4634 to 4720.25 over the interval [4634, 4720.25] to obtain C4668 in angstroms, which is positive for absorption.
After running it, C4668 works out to 0.89 angstroms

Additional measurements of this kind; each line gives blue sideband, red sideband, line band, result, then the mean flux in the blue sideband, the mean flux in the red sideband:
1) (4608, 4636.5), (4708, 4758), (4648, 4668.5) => 0.6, 9.65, 9.03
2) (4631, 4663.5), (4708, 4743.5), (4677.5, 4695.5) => -0.2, 9.2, 9.08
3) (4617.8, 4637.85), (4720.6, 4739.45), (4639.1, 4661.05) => 0.8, 9.6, 8.94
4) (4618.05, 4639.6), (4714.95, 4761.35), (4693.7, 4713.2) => -0.4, 9.5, 8.92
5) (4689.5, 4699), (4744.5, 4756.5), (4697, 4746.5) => 0.8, 9.44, 8.97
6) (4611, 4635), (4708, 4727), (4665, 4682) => 0.6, 9.57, 9.34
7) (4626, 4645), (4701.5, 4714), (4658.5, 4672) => -0.1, 9.4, 9.12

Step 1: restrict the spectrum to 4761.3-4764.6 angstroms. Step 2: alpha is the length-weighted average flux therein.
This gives 7.43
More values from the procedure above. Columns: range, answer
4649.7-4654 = 8.91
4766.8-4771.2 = 7.25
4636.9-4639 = 8.57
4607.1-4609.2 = 9.93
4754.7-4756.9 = 8.82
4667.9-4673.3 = 8.98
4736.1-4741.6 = 8.86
